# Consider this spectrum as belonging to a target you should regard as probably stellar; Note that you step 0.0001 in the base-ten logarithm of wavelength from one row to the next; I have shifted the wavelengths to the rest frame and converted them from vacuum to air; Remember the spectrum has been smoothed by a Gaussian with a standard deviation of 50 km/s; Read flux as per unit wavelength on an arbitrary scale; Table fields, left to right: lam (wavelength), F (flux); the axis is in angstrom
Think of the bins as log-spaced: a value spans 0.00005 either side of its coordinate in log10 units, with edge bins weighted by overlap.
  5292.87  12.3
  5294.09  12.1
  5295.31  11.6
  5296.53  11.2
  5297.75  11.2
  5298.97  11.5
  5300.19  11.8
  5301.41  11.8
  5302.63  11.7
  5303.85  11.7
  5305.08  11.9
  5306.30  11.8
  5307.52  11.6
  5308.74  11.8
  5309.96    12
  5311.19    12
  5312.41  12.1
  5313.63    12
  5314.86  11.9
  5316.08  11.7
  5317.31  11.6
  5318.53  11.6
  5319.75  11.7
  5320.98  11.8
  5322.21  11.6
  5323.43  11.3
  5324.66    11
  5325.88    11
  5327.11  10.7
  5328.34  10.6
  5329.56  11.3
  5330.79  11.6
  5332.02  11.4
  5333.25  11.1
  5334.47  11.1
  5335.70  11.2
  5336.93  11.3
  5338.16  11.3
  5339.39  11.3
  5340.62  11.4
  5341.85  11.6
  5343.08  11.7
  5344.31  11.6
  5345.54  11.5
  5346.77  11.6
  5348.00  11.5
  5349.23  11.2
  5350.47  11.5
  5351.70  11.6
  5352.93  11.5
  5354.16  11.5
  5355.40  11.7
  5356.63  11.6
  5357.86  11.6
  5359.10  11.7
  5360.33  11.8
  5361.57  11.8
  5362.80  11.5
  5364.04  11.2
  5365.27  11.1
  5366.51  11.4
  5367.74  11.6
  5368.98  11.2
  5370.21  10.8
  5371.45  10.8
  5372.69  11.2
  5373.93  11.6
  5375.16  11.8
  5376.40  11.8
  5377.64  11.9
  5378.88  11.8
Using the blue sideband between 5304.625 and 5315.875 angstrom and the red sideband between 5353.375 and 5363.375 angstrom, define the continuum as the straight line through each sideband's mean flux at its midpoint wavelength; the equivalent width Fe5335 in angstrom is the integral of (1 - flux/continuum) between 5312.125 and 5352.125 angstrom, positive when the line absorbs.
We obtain 1.2 angstrom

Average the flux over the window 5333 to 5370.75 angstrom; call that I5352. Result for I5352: 11.4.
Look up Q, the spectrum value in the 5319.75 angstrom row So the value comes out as 11.7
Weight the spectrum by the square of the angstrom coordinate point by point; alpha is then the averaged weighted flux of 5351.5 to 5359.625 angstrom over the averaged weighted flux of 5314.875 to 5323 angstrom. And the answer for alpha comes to 1.01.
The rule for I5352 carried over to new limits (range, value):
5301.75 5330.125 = 11.6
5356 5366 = 11.5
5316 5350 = 11.4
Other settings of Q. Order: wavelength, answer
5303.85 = 11.7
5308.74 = 11.8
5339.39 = 11.3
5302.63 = 11.7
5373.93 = 11.6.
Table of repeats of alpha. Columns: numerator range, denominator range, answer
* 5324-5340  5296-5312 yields 0.96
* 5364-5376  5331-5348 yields 1.00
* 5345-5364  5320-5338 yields 1.04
